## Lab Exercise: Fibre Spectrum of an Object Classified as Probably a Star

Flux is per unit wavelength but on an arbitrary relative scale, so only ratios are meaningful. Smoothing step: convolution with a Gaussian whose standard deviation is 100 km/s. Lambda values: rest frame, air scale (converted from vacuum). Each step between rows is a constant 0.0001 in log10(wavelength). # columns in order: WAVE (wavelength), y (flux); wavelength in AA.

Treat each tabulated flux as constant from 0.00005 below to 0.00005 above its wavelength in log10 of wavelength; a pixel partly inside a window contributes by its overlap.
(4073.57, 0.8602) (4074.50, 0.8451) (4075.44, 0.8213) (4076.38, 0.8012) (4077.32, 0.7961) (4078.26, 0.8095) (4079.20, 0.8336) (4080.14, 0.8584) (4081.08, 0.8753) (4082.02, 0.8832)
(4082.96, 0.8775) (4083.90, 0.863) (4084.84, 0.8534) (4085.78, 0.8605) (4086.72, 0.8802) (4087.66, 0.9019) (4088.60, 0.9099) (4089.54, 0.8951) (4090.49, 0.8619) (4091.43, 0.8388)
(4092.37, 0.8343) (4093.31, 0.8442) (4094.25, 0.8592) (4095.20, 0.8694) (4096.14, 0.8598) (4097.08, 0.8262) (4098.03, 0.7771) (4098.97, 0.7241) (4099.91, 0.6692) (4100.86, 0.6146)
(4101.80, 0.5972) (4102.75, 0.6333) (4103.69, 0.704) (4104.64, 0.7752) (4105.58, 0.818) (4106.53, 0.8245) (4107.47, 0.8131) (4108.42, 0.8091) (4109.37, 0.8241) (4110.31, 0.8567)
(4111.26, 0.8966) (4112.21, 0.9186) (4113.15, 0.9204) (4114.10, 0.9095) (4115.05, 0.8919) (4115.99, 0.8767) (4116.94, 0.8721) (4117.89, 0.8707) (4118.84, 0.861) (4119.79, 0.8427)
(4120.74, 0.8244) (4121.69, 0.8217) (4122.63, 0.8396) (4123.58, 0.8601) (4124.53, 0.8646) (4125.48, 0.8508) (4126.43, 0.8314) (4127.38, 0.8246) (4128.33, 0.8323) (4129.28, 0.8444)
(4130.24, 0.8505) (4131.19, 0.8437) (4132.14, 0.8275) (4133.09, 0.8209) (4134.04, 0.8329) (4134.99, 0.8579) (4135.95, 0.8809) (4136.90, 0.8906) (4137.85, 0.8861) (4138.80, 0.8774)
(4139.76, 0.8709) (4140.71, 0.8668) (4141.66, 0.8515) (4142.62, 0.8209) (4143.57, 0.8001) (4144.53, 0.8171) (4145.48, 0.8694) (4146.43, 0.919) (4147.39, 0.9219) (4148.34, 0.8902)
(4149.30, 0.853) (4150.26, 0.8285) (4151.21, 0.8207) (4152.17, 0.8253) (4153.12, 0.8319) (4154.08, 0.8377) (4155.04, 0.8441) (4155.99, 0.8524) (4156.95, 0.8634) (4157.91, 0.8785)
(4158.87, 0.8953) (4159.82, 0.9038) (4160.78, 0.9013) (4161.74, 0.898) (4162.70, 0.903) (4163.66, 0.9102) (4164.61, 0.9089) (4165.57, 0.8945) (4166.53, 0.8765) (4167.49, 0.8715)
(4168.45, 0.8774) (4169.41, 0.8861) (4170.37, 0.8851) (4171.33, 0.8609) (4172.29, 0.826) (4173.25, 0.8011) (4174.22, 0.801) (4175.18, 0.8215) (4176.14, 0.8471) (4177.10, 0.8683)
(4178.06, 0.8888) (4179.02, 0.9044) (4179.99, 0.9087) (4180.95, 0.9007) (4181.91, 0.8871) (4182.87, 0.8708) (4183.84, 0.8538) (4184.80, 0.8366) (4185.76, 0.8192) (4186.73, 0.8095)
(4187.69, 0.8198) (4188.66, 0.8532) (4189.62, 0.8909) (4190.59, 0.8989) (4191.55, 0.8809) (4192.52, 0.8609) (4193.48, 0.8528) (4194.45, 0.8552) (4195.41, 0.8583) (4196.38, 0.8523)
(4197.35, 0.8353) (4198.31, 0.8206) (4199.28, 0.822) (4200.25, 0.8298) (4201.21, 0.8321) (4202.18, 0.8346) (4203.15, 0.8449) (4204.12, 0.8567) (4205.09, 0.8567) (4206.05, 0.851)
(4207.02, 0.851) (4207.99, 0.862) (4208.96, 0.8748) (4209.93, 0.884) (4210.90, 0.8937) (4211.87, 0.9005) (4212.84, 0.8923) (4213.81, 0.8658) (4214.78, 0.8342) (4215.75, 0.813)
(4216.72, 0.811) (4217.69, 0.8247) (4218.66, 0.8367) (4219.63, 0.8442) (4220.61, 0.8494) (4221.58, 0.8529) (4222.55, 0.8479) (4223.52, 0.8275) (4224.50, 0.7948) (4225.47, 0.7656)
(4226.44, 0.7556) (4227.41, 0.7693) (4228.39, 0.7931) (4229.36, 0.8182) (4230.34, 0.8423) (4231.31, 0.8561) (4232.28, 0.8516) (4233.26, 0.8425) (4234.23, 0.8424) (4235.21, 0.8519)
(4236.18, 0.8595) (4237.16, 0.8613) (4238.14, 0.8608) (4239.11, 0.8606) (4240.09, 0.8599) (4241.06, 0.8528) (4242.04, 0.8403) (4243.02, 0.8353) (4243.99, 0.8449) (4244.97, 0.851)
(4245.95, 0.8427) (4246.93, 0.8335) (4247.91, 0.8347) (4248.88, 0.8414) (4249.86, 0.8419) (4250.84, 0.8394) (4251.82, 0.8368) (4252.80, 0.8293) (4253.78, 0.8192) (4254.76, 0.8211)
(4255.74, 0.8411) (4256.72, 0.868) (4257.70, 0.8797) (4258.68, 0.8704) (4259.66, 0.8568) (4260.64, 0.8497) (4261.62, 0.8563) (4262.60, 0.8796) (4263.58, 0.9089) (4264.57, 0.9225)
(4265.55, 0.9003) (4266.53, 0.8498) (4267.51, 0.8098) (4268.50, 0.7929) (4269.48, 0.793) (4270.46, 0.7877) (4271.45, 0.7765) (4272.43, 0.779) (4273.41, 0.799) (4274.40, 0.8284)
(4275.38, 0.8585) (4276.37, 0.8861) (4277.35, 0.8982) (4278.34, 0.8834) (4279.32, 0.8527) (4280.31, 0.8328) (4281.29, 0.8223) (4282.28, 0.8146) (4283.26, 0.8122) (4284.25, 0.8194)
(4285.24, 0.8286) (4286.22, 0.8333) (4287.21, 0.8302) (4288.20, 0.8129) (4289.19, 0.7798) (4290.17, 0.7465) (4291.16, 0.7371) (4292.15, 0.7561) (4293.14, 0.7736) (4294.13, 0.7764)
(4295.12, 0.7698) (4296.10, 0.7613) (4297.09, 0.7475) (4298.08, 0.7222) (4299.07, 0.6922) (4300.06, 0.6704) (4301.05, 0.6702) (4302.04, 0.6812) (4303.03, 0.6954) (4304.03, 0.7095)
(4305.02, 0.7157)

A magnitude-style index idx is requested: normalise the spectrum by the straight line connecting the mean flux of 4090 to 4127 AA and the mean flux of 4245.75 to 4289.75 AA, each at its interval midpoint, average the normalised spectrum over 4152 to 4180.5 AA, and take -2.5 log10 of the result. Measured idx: -0.05 mag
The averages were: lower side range 0.82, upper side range 0.839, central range 0.87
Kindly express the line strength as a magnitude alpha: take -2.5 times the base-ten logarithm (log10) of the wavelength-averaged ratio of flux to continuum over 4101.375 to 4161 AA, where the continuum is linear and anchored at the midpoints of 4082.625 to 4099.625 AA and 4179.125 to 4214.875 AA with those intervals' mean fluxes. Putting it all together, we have 0.01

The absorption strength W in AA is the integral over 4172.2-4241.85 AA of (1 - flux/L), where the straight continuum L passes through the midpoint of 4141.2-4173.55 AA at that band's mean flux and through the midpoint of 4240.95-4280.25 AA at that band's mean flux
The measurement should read 0.7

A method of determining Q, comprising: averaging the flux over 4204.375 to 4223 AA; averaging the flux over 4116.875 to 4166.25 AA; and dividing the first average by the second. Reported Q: 1.00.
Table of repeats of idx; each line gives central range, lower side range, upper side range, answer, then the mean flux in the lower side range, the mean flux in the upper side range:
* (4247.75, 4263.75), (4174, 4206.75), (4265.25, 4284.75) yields -0.02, 0.854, 0.829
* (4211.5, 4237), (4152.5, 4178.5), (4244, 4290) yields 0.02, 0.868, 0.839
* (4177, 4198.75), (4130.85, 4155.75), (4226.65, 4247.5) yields -0.02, 0.854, 0.84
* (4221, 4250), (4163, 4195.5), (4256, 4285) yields 0.02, 0.865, 0.844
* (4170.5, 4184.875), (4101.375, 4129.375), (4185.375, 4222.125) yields -0.02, 0.831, 0.851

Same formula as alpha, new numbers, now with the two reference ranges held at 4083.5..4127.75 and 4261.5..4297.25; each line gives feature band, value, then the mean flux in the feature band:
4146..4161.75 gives -0.05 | 0.867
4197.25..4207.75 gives -0.02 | 0.841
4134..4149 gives -0.05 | 0.867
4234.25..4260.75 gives -0.03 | 0.847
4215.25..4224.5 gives -0.01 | 0.832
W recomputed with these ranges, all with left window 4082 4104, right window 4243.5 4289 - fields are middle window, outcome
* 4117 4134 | -0.6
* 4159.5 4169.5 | -0.9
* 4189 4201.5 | -0.4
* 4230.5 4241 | -0.2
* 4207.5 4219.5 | -0.4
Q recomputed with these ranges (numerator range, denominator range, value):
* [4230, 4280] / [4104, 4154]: 0.99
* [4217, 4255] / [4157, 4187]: 0.96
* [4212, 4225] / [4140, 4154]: 0.99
